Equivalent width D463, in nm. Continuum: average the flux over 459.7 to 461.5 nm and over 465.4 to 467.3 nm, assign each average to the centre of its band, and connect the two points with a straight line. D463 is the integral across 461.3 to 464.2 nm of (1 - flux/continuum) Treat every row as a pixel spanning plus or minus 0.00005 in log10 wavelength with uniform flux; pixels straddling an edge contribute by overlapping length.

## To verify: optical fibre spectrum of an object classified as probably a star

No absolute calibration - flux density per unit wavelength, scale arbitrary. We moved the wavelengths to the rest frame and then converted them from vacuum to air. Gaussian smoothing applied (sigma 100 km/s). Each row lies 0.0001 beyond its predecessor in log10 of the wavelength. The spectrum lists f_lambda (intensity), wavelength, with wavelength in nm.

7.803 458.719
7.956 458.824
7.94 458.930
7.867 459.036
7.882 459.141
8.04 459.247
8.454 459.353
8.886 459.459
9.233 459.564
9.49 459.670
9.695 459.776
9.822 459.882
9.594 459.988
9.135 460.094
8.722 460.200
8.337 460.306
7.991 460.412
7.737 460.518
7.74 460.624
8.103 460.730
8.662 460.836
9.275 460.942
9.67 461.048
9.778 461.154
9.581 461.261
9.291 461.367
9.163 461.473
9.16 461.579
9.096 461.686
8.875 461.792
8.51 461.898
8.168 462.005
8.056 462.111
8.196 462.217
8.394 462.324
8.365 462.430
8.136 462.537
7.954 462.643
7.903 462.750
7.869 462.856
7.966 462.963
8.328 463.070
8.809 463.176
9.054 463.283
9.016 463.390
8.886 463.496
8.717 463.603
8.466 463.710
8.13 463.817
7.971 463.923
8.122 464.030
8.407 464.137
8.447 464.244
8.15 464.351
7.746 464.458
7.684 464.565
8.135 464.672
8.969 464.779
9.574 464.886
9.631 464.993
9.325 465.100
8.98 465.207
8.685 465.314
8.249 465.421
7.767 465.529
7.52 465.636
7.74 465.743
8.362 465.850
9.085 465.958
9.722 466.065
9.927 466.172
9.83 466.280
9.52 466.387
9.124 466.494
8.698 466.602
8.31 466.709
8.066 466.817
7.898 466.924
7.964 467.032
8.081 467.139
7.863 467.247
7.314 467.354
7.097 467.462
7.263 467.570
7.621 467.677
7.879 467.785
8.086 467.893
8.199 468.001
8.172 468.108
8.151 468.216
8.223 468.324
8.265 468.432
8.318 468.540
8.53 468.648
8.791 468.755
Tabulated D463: 0.11 nm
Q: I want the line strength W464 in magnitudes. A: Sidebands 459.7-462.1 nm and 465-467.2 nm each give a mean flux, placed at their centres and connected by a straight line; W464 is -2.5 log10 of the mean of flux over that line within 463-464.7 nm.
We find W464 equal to 0.05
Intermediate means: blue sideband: 8.9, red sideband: 8.66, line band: 8.38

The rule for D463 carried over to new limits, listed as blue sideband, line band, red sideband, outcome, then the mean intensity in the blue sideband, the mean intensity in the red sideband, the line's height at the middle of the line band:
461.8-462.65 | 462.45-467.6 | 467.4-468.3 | -0.247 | 8.28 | 7.81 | 8.05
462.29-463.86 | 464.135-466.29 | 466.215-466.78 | 0.043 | 8.4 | 9.07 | 8.82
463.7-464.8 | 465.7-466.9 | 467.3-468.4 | -0.145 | 8.17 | 7.81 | 7.96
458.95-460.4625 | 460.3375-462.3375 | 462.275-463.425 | -0.038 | 8.78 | 8.33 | 8.55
